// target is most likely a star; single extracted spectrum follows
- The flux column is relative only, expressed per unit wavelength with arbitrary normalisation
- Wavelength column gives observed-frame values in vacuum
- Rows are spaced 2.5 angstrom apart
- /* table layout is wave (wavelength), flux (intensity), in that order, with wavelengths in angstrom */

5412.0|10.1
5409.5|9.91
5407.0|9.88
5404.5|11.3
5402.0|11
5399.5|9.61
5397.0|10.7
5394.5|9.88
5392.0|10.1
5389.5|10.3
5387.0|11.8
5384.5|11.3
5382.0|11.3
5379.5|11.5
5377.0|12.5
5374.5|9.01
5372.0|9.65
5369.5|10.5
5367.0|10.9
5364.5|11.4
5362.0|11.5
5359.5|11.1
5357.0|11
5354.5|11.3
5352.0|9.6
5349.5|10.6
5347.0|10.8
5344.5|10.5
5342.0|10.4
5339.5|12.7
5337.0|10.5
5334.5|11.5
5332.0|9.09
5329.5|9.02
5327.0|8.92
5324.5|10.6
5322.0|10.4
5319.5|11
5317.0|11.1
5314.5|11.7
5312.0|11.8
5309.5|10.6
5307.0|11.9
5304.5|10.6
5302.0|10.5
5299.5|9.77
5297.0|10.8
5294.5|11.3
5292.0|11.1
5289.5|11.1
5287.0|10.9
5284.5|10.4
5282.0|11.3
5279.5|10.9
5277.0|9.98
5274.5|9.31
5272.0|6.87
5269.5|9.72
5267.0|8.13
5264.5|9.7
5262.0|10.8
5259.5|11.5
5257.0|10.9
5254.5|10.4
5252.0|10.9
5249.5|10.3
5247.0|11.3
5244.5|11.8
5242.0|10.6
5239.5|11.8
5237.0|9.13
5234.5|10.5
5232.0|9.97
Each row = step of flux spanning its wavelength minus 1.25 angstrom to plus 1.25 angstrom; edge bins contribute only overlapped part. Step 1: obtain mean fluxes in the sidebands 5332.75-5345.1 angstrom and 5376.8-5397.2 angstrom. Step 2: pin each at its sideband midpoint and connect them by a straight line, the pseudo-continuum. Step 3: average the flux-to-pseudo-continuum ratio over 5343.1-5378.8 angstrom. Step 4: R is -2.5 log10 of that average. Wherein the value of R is 0.03 mag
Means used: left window 11.1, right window 11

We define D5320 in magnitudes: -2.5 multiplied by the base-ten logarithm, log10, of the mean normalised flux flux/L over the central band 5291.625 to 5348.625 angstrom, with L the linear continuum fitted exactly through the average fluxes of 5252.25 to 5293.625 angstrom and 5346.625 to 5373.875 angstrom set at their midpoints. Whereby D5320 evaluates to -0.02 mag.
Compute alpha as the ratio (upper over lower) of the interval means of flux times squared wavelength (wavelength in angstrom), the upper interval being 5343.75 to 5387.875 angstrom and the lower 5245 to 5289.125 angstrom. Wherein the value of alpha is 1.10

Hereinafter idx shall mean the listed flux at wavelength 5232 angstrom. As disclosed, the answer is 9.97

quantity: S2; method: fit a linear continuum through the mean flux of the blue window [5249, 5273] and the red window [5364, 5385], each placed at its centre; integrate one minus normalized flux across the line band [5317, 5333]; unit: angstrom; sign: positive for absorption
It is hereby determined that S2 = 0.8 angstrom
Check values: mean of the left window 9.94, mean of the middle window 9.95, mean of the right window 10.9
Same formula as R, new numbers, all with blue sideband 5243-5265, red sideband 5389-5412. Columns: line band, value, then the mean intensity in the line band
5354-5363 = -0.076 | 11.2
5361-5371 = -0.061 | 11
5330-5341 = -0.026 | 10.8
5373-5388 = -0.084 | 11.2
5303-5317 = -0.063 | 11.3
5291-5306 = 0.001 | 10.7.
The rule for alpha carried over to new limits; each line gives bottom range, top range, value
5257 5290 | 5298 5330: 1.08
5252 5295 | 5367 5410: 1.08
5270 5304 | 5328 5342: 1.04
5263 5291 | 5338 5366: 1.15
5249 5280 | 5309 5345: 1.10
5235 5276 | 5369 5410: 1.09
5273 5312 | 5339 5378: 1.03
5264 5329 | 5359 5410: 1.07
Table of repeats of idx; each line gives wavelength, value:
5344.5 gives 10.5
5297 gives 10.8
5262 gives 10.8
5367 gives 10.9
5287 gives 10.9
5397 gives 10.7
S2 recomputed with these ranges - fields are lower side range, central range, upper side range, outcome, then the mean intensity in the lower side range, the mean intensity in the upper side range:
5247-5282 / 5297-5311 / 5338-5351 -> -0.3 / 10.1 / 11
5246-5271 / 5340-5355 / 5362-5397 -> 0.1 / 10.3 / 10.8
